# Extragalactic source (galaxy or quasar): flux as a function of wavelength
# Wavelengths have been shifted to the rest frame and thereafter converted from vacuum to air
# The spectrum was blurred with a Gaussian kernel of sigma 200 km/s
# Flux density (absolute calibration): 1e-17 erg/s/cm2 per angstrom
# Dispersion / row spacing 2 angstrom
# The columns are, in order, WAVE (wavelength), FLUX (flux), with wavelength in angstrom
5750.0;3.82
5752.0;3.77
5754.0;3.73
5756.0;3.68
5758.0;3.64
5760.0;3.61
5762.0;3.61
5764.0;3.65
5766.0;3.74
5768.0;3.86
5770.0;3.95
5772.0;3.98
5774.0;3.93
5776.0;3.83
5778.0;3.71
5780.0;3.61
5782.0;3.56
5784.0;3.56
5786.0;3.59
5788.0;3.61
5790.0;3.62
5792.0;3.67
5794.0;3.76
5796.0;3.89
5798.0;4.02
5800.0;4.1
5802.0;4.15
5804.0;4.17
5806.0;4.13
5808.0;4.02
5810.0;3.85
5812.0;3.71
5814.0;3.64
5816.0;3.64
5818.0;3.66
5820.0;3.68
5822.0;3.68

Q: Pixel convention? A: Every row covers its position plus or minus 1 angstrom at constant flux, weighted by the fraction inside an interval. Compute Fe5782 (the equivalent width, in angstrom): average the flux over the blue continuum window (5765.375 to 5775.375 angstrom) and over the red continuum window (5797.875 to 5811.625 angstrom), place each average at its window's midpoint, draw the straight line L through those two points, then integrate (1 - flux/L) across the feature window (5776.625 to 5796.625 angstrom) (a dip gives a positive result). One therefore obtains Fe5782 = 1.57 angstrom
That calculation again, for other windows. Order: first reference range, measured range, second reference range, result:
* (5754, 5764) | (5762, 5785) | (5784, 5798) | -0.5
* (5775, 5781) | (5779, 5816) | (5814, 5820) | -1.3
